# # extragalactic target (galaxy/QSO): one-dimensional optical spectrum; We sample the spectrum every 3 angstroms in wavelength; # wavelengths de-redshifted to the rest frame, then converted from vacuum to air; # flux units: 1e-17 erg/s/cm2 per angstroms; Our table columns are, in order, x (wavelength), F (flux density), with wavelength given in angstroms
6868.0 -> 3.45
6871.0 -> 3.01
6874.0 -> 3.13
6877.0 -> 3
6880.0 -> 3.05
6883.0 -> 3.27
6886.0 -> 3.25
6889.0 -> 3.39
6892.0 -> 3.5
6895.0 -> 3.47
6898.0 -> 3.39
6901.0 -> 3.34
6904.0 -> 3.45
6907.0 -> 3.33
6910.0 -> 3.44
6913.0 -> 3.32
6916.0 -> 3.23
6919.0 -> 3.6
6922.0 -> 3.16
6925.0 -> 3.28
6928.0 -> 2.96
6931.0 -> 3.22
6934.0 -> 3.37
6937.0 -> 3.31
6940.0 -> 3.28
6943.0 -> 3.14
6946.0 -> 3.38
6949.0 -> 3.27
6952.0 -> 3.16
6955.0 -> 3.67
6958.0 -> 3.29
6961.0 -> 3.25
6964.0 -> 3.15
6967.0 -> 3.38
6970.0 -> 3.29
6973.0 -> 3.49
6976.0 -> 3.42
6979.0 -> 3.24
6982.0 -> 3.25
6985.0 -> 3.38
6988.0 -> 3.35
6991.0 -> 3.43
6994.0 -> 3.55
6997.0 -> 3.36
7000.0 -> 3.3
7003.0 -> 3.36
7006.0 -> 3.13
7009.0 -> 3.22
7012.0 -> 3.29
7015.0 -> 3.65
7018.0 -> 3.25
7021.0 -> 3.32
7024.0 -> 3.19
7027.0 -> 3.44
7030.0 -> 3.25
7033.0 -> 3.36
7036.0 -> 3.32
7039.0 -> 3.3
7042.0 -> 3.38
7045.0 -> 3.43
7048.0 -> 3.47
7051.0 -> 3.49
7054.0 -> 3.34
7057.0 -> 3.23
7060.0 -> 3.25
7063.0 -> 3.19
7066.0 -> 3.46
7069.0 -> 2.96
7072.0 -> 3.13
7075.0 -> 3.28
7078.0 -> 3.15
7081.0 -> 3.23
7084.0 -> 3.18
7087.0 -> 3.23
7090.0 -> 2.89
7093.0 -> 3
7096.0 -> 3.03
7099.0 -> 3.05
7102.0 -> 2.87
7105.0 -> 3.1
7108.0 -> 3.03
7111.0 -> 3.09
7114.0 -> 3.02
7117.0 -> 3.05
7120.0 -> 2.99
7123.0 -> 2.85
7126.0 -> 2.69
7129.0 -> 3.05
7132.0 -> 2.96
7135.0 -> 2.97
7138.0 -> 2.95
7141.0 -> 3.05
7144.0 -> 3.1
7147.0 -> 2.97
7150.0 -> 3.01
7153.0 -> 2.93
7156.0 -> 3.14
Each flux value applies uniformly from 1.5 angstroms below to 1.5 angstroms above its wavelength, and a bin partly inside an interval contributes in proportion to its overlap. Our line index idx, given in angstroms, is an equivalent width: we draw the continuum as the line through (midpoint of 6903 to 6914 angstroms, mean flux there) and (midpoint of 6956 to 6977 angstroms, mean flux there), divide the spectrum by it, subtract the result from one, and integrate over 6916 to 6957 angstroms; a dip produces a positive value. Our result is 0.8 angstroms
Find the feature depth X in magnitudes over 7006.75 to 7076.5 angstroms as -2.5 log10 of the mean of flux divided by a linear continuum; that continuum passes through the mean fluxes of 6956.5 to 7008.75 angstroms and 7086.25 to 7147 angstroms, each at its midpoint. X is -0.04 mag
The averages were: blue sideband 3.33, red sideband 2.99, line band 3.31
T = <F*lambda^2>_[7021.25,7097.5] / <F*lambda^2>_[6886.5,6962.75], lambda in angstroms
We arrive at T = 1.0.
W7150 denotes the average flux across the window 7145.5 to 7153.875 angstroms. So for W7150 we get 2.97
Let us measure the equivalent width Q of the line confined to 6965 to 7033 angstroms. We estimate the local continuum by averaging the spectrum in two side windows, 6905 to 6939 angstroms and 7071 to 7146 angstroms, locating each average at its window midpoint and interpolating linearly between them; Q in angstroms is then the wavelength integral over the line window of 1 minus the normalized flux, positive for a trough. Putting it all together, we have -3.3 angstroms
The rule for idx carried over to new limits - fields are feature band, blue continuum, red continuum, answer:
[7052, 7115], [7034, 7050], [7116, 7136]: 0.56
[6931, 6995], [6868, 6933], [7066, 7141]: -2.50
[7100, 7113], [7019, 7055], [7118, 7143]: 0.11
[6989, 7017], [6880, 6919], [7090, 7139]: -1.64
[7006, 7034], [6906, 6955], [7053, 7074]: -0.65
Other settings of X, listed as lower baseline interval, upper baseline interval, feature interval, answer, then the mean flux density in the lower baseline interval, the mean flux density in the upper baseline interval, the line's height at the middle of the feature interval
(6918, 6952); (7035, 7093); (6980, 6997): -0.04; 3.26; 3.25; 3.26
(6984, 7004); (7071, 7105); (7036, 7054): -0.06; 3.39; 3.09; 3.23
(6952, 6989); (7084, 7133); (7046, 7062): -0.07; 3.34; 3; 3.13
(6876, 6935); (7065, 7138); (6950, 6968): -0.03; 3.3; 3.05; 3.23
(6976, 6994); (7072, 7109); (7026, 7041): -0.03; 3.36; 3.09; 3.23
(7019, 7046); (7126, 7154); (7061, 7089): 0.00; 3.33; 2.98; 3.19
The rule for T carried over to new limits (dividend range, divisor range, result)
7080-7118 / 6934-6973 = 0.96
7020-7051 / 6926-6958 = 1.05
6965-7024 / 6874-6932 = 1.04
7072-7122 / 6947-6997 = 0.95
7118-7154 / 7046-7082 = 0.93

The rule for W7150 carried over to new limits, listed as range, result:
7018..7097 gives 3.25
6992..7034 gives 3.33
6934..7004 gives 3.34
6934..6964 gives 3.3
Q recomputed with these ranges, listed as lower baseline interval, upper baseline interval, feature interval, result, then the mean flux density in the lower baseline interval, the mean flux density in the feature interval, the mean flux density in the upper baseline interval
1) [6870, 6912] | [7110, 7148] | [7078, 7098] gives -0.4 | 3.29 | 3.1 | 2.98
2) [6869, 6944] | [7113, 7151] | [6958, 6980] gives -0.9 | 3.28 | 3.32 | 2.97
